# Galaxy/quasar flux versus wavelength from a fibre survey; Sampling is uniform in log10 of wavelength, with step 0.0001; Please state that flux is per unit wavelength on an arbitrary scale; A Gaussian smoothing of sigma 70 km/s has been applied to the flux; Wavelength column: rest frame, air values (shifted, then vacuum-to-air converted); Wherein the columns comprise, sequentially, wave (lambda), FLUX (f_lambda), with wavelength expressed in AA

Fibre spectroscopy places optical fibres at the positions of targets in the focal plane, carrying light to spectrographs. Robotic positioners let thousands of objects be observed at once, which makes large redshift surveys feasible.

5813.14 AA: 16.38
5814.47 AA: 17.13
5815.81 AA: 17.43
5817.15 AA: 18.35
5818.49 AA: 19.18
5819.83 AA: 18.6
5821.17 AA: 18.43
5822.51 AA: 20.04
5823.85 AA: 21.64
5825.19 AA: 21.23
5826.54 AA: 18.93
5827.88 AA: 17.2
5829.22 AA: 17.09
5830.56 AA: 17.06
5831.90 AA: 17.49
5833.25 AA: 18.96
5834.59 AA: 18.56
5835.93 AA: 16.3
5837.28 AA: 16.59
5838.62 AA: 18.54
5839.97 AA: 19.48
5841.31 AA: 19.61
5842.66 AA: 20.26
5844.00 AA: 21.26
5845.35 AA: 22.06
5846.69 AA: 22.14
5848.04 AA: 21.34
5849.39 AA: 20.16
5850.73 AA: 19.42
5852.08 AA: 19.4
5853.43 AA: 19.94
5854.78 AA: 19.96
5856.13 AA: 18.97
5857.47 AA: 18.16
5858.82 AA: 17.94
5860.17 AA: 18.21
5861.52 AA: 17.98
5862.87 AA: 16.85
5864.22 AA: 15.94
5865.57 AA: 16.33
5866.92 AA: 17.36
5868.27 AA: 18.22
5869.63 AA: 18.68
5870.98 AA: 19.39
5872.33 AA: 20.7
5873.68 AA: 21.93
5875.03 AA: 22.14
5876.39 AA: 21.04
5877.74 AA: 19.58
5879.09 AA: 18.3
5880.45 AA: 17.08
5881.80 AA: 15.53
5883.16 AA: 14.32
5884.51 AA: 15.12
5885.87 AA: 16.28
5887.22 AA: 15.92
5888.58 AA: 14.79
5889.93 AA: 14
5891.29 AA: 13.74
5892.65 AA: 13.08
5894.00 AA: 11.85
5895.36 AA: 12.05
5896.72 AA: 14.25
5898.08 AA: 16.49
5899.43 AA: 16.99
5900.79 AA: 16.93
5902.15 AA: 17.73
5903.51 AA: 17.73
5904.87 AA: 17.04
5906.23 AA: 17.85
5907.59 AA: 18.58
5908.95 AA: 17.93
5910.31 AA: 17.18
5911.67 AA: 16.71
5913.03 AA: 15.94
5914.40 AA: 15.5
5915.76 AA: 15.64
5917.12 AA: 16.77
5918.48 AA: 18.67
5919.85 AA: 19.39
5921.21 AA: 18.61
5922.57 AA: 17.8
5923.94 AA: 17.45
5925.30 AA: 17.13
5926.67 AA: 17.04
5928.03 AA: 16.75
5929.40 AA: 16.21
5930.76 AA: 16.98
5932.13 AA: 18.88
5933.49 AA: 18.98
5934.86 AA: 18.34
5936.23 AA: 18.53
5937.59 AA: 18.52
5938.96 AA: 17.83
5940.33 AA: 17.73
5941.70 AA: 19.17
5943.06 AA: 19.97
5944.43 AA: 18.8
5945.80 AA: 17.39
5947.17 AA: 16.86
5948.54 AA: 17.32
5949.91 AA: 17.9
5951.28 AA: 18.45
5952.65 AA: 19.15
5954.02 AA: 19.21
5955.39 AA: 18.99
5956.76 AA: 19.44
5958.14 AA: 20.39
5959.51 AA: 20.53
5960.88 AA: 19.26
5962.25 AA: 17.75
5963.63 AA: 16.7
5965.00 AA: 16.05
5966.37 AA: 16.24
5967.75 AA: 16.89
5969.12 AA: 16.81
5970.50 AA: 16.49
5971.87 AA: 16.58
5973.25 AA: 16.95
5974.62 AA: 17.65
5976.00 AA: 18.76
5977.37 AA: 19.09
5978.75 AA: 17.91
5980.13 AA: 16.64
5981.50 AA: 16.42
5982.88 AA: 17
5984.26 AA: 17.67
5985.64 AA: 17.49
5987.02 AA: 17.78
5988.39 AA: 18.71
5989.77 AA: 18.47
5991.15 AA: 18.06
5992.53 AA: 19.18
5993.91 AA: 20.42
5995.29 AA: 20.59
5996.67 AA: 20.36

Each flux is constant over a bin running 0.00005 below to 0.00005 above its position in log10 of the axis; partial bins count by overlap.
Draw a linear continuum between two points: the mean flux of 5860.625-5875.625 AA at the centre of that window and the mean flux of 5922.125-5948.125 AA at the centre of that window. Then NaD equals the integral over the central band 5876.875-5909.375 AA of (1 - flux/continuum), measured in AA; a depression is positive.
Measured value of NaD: 4.24 AA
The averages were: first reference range 18.7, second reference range 17.9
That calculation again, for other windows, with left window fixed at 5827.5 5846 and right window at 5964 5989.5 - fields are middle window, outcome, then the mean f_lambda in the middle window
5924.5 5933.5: 0.2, 17.3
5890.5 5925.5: 2.8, 16.5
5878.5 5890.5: 1.6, 15.7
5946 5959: -0.8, 18.6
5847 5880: -1.3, 19.1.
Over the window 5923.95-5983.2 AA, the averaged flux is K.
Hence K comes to 17.9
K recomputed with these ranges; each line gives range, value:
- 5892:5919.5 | 16.3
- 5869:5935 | 17.1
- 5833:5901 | 17.8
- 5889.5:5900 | 14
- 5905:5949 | 17.7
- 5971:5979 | 17.8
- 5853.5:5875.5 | 18.7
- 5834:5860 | 19.5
